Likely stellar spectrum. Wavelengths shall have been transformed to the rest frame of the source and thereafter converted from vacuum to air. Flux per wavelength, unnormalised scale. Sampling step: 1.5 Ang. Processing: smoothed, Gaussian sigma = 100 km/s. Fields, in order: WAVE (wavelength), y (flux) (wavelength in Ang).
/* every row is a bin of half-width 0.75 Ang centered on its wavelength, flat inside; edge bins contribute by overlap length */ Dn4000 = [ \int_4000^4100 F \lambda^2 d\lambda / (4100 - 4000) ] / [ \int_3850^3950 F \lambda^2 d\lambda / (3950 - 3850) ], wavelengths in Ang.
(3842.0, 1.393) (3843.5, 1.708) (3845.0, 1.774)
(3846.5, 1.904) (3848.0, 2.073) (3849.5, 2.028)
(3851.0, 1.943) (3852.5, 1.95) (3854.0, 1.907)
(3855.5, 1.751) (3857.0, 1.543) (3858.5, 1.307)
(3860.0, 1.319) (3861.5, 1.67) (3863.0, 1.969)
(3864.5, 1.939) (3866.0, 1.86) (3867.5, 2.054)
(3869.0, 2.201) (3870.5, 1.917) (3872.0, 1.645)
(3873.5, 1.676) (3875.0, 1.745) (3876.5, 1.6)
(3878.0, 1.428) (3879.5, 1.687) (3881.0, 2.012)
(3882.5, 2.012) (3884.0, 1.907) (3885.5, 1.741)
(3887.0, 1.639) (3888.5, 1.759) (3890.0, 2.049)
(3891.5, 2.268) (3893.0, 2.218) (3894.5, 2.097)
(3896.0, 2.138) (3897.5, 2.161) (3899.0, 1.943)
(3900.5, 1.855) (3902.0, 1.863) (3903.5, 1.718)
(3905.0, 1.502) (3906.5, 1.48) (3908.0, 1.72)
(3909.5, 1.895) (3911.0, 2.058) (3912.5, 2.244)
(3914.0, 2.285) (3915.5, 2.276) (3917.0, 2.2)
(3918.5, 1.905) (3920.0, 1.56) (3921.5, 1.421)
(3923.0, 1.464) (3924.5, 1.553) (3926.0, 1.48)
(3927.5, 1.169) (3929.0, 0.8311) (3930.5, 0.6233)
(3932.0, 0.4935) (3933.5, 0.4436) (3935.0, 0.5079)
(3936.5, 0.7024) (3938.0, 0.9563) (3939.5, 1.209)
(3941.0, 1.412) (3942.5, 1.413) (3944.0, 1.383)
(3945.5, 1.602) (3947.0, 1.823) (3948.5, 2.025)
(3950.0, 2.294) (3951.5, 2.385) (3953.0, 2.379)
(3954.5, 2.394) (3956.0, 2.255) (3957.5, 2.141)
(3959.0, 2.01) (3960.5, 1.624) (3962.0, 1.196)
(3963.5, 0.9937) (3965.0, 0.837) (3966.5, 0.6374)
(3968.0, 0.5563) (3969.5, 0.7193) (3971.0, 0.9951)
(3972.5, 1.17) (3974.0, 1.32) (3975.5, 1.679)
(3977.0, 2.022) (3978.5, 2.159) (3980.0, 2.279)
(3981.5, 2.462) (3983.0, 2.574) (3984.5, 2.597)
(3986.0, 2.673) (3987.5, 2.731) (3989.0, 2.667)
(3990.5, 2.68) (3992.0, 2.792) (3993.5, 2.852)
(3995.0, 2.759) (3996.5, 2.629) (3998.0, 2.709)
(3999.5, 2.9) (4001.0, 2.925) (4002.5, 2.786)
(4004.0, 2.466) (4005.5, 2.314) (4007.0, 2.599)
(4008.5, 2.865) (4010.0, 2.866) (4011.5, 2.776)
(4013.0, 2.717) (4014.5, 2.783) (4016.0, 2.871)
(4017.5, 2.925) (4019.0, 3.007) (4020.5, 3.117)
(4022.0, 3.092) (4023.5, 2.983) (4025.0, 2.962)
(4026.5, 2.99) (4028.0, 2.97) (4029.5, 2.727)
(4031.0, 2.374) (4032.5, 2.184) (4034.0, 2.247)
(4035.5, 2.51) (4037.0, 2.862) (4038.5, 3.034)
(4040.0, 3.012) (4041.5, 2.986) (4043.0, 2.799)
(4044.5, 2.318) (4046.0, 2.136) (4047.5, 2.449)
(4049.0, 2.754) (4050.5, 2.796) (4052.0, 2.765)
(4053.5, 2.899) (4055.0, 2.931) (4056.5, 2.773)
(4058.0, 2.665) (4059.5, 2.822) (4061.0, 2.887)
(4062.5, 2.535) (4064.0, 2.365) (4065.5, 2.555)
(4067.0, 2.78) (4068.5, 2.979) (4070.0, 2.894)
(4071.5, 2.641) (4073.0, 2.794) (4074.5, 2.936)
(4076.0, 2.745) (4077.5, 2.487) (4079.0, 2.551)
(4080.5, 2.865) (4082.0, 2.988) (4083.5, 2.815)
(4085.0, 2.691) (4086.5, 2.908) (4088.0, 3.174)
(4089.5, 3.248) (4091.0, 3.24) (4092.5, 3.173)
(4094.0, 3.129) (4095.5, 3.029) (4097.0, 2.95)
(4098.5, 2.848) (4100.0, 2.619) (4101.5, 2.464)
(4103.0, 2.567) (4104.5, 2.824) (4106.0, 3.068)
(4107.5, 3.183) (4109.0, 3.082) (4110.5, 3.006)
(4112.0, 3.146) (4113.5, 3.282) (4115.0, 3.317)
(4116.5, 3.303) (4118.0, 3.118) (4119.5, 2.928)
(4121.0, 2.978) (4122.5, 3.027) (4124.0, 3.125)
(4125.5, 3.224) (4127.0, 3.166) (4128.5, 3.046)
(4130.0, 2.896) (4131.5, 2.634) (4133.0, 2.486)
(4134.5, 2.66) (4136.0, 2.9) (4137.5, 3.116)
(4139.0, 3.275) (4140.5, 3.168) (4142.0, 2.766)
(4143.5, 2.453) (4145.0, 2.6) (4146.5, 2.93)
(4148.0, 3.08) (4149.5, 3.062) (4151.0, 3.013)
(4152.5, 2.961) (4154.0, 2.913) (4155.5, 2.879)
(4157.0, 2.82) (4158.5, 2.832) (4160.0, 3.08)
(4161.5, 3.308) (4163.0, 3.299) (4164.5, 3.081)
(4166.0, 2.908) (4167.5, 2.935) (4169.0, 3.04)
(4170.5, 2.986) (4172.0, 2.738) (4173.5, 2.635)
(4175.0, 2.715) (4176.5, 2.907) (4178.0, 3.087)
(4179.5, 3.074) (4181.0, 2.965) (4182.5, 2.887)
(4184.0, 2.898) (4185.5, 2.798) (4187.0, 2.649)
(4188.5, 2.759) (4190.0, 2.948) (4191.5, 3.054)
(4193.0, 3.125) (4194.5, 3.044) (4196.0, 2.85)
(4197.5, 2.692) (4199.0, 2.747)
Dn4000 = 1.8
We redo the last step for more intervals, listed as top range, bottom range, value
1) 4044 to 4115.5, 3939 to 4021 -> 1.37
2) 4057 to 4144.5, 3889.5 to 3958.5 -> 1.88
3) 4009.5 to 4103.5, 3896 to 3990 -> 1.77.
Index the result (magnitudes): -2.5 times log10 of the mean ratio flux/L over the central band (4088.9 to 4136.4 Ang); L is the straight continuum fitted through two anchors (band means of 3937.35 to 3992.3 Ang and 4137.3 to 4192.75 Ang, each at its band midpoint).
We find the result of -0.14 mag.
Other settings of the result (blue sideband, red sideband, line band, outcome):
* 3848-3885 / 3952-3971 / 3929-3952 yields 0.214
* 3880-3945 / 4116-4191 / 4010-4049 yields -0.217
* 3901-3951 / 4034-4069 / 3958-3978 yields 0.472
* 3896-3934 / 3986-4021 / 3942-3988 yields 0.261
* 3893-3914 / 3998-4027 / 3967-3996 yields 0.241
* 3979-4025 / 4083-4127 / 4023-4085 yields 0.062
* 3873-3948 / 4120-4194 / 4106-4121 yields -0.162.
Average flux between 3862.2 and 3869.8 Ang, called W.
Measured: 2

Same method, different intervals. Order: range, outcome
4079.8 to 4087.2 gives 2.85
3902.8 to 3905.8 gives 1.61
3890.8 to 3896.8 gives 2.18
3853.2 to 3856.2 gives 1.83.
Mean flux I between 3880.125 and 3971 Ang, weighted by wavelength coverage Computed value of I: 1.62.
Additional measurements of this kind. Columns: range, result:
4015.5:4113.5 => 2.82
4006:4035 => 2.79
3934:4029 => 2.16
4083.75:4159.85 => 2.97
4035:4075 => 2.74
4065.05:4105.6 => 2.85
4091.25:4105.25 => 2.86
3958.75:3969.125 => 1.06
